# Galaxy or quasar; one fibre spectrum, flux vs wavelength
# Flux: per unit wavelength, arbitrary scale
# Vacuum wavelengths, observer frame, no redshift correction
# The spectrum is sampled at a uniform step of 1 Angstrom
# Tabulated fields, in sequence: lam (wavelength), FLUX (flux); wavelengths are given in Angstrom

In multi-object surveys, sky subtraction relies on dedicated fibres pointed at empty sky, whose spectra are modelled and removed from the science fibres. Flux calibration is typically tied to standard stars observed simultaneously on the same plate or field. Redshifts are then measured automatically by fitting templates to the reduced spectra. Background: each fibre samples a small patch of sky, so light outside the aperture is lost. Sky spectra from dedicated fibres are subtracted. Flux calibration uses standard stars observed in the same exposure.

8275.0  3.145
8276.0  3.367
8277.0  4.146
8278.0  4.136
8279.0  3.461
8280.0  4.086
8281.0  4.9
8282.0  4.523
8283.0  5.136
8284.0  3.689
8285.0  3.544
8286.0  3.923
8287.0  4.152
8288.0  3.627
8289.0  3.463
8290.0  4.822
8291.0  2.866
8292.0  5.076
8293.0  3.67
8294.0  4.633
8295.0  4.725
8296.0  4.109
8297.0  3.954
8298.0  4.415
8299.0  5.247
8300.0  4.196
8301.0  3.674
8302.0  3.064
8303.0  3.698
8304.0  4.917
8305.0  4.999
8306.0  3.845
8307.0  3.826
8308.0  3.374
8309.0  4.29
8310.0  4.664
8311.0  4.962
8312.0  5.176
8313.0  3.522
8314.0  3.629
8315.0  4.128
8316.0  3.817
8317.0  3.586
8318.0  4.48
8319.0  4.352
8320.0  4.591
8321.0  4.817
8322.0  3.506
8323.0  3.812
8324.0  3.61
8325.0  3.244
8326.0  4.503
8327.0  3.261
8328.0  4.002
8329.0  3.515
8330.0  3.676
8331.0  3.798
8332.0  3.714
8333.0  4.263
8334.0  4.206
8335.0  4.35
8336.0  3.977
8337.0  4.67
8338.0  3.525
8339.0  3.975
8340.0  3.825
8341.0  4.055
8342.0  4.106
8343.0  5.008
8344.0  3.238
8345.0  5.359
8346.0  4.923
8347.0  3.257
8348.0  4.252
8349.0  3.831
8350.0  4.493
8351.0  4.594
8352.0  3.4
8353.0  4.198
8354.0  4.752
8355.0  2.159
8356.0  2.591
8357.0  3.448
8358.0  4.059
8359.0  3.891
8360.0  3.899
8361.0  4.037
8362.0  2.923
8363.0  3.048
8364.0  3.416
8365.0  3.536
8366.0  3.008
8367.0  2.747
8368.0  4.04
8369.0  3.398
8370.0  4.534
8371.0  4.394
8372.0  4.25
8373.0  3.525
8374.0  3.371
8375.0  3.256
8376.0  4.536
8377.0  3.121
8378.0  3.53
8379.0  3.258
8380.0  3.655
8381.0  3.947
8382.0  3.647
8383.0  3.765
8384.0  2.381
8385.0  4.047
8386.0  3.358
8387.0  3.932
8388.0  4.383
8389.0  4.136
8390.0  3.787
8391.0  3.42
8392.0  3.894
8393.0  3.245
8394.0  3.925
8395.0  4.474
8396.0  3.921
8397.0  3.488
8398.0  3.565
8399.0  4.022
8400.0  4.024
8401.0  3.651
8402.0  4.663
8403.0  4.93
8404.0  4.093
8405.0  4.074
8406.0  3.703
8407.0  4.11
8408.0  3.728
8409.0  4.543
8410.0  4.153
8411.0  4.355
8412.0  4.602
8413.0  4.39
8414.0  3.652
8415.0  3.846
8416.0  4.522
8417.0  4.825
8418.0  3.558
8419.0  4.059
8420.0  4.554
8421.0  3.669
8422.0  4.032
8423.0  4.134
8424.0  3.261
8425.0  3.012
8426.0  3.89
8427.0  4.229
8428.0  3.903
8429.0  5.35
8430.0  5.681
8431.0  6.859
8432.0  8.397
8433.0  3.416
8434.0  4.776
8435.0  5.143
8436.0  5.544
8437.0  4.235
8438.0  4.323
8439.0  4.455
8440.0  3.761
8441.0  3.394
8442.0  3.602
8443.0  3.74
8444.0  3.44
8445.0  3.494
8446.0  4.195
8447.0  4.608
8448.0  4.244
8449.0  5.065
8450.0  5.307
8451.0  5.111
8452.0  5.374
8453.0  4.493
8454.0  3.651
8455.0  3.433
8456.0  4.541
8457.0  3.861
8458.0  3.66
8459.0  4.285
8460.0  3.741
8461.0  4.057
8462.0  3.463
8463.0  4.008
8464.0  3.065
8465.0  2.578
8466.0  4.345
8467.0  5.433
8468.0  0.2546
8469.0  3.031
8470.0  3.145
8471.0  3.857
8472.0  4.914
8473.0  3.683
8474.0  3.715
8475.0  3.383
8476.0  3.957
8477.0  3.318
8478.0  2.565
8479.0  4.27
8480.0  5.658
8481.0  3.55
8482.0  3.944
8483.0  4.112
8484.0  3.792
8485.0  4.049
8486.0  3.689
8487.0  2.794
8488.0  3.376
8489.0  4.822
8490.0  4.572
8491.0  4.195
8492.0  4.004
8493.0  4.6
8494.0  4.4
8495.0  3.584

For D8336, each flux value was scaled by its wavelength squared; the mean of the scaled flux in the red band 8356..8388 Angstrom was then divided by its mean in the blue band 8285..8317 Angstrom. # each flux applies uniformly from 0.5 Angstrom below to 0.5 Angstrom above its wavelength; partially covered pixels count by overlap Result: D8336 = 0.89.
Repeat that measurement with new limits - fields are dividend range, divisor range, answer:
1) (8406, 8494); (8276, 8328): 1.04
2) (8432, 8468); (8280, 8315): 1.03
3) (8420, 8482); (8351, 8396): 1.15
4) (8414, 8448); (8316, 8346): 1.10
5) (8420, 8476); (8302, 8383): 1.09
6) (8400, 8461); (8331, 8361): 1.10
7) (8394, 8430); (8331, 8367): 1.08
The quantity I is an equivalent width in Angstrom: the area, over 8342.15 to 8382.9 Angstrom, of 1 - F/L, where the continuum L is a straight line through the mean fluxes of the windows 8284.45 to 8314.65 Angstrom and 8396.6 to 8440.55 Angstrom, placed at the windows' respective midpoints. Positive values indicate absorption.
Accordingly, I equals 4.60 Angstrom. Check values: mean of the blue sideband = 4.13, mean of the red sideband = 4.35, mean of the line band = 3.77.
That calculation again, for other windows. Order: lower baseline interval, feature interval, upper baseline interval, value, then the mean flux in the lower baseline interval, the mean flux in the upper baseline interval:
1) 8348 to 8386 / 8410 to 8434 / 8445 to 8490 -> -4.1 Angstrom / 3.64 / 3.92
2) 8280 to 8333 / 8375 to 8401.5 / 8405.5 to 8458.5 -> 3.3 Angstrom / 4.09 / 4.34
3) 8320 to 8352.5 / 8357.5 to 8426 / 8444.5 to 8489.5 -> 2.4 Angstrom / 4.03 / 3.91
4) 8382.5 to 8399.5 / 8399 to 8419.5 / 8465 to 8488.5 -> -2.4 Angstrom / 3.75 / 3.66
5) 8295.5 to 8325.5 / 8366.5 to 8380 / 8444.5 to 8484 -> 1.2 Angstrom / 4.12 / 3.93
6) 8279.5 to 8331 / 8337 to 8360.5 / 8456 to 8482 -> 0.2 Angstrom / 4.1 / 3.69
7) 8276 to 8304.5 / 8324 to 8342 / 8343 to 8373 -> 0.0 Angstrom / 4.12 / 3.8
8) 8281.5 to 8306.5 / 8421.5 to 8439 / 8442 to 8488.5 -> -3.5 Angstrom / 4.16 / 3.87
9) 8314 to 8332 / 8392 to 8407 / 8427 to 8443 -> 1.8 Angstrom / 3.91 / 4.8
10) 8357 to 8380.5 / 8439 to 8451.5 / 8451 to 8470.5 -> -1.5 Angstrom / 3.62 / 3.74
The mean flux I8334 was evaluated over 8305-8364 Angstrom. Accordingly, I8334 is 3.97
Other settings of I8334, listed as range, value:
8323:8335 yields 3.82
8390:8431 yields 4.11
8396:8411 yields 4.06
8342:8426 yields 3.86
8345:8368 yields 3.7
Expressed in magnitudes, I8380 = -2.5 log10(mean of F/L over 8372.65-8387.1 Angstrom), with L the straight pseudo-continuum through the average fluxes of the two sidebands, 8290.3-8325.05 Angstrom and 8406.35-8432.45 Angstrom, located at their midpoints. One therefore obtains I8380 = 0.216 mag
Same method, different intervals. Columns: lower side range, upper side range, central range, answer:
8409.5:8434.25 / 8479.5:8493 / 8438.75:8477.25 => 0.092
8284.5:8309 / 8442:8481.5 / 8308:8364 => 0.019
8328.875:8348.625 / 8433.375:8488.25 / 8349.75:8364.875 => 0.121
